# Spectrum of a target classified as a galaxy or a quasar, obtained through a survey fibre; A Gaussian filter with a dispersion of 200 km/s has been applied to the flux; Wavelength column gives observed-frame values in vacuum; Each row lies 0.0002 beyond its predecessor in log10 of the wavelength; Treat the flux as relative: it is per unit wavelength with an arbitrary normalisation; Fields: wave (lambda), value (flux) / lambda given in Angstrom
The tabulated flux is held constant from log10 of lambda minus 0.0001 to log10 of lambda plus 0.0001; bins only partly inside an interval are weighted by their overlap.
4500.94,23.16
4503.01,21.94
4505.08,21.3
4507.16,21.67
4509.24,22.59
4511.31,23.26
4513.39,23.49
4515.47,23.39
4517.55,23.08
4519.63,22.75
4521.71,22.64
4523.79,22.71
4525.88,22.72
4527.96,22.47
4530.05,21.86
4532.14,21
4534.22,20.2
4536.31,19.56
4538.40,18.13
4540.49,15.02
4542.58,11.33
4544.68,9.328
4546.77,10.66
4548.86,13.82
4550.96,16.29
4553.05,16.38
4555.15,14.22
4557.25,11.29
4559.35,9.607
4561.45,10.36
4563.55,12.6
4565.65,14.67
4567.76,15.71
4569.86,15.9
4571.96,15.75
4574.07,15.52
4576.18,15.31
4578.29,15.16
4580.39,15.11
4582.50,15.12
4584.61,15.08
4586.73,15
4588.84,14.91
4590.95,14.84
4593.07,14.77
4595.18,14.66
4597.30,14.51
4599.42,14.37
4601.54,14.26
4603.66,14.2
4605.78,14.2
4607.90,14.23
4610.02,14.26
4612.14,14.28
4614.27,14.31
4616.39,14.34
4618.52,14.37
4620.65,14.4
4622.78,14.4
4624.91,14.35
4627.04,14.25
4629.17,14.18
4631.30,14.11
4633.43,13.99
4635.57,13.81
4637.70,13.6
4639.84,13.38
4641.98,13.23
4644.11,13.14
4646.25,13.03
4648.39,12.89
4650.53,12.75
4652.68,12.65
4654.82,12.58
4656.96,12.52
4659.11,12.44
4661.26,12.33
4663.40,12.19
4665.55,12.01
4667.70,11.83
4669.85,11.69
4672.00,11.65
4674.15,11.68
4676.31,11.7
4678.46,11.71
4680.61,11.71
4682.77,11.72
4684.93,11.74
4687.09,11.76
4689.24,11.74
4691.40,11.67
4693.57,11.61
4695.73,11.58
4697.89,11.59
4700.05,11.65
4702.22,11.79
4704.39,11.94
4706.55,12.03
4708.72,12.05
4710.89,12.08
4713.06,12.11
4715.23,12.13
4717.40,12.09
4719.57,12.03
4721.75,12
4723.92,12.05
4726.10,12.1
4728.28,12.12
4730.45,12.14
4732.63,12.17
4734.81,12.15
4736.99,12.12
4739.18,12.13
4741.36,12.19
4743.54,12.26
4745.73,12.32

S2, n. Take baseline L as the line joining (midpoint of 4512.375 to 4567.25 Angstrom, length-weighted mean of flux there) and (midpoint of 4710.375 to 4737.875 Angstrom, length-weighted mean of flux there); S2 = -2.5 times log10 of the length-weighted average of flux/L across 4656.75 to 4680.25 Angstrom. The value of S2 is 0.15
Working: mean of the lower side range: 17.3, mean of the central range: 11.9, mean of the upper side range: 12.1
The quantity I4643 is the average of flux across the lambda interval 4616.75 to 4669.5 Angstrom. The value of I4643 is 13.3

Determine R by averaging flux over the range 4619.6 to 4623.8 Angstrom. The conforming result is 14.4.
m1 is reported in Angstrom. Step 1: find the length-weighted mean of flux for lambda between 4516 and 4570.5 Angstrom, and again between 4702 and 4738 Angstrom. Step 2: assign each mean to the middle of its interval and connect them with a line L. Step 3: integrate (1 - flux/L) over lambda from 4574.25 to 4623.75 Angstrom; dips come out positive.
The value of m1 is 2.1 Angstrom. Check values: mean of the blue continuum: 16.8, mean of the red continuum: 12.1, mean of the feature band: 14.6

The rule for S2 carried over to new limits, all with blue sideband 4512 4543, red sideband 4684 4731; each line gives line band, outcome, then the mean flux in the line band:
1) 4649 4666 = 0.16 mag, 12.5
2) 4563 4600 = 0.21 mag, 15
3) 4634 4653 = 0.15 mag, 13.2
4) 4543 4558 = 0.44 mag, 13.1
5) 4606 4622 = 0.16 mag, 14.3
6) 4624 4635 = 0.12 mag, 14.2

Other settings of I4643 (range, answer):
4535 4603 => 14.4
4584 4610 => 14.6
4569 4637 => 14.6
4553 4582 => 14.1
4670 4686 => 11.7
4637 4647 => 13.3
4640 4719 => 12.1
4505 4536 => 22.3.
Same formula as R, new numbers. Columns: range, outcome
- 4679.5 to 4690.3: 11.7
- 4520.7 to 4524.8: 22.7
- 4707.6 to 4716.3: 12.1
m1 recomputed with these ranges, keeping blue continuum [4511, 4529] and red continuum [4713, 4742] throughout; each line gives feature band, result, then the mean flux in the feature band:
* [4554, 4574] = 6.9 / 13.5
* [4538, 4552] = 5.4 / 13.3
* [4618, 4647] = 5.4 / 13.9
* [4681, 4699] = 3.1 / 11.7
